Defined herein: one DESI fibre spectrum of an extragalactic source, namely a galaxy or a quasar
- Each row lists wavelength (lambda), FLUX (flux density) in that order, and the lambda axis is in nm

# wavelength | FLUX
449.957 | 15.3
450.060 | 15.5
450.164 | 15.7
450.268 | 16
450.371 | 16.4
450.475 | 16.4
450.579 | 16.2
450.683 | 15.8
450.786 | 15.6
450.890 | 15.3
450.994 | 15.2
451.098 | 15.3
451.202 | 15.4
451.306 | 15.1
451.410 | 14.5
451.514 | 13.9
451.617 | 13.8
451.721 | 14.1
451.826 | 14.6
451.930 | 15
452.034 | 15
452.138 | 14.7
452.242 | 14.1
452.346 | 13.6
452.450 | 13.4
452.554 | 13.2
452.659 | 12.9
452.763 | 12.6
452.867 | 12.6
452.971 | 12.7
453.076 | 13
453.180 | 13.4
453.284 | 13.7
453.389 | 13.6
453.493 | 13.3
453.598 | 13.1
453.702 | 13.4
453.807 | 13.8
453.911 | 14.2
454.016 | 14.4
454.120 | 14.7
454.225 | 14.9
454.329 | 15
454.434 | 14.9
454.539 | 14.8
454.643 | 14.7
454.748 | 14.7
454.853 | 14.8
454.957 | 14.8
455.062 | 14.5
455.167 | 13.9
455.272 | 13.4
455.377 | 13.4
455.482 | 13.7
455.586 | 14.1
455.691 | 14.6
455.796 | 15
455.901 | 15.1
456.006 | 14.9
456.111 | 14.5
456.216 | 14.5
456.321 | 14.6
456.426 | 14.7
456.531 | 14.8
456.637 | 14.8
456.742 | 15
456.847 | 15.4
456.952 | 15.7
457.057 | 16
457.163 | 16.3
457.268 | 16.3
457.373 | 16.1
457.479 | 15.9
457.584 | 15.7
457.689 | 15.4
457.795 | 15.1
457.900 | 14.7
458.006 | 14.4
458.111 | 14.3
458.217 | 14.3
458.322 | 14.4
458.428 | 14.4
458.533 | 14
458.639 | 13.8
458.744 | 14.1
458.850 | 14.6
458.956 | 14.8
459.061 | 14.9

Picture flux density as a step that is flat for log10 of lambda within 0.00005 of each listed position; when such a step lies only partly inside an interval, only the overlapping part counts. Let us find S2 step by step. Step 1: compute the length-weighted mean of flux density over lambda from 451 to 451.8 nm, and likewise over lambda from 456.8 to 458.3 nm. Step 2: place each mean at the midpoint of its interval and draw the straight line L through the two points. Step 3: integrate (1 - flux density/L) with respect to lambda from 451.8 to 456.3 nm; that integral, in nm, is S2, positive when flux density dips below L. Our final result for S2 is 0.262 nm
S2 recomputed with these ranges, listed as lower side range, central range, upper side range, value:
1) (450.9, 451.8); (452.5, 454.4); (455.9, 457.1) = 0.155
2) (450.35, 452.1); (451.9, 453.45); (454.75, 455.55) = 0.127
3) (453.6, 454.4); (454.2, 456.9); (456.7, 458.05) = 0.048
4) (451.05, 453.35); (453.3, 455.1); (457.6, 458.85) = -0.025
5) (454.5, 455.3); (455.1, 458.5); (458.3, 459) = -0.112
